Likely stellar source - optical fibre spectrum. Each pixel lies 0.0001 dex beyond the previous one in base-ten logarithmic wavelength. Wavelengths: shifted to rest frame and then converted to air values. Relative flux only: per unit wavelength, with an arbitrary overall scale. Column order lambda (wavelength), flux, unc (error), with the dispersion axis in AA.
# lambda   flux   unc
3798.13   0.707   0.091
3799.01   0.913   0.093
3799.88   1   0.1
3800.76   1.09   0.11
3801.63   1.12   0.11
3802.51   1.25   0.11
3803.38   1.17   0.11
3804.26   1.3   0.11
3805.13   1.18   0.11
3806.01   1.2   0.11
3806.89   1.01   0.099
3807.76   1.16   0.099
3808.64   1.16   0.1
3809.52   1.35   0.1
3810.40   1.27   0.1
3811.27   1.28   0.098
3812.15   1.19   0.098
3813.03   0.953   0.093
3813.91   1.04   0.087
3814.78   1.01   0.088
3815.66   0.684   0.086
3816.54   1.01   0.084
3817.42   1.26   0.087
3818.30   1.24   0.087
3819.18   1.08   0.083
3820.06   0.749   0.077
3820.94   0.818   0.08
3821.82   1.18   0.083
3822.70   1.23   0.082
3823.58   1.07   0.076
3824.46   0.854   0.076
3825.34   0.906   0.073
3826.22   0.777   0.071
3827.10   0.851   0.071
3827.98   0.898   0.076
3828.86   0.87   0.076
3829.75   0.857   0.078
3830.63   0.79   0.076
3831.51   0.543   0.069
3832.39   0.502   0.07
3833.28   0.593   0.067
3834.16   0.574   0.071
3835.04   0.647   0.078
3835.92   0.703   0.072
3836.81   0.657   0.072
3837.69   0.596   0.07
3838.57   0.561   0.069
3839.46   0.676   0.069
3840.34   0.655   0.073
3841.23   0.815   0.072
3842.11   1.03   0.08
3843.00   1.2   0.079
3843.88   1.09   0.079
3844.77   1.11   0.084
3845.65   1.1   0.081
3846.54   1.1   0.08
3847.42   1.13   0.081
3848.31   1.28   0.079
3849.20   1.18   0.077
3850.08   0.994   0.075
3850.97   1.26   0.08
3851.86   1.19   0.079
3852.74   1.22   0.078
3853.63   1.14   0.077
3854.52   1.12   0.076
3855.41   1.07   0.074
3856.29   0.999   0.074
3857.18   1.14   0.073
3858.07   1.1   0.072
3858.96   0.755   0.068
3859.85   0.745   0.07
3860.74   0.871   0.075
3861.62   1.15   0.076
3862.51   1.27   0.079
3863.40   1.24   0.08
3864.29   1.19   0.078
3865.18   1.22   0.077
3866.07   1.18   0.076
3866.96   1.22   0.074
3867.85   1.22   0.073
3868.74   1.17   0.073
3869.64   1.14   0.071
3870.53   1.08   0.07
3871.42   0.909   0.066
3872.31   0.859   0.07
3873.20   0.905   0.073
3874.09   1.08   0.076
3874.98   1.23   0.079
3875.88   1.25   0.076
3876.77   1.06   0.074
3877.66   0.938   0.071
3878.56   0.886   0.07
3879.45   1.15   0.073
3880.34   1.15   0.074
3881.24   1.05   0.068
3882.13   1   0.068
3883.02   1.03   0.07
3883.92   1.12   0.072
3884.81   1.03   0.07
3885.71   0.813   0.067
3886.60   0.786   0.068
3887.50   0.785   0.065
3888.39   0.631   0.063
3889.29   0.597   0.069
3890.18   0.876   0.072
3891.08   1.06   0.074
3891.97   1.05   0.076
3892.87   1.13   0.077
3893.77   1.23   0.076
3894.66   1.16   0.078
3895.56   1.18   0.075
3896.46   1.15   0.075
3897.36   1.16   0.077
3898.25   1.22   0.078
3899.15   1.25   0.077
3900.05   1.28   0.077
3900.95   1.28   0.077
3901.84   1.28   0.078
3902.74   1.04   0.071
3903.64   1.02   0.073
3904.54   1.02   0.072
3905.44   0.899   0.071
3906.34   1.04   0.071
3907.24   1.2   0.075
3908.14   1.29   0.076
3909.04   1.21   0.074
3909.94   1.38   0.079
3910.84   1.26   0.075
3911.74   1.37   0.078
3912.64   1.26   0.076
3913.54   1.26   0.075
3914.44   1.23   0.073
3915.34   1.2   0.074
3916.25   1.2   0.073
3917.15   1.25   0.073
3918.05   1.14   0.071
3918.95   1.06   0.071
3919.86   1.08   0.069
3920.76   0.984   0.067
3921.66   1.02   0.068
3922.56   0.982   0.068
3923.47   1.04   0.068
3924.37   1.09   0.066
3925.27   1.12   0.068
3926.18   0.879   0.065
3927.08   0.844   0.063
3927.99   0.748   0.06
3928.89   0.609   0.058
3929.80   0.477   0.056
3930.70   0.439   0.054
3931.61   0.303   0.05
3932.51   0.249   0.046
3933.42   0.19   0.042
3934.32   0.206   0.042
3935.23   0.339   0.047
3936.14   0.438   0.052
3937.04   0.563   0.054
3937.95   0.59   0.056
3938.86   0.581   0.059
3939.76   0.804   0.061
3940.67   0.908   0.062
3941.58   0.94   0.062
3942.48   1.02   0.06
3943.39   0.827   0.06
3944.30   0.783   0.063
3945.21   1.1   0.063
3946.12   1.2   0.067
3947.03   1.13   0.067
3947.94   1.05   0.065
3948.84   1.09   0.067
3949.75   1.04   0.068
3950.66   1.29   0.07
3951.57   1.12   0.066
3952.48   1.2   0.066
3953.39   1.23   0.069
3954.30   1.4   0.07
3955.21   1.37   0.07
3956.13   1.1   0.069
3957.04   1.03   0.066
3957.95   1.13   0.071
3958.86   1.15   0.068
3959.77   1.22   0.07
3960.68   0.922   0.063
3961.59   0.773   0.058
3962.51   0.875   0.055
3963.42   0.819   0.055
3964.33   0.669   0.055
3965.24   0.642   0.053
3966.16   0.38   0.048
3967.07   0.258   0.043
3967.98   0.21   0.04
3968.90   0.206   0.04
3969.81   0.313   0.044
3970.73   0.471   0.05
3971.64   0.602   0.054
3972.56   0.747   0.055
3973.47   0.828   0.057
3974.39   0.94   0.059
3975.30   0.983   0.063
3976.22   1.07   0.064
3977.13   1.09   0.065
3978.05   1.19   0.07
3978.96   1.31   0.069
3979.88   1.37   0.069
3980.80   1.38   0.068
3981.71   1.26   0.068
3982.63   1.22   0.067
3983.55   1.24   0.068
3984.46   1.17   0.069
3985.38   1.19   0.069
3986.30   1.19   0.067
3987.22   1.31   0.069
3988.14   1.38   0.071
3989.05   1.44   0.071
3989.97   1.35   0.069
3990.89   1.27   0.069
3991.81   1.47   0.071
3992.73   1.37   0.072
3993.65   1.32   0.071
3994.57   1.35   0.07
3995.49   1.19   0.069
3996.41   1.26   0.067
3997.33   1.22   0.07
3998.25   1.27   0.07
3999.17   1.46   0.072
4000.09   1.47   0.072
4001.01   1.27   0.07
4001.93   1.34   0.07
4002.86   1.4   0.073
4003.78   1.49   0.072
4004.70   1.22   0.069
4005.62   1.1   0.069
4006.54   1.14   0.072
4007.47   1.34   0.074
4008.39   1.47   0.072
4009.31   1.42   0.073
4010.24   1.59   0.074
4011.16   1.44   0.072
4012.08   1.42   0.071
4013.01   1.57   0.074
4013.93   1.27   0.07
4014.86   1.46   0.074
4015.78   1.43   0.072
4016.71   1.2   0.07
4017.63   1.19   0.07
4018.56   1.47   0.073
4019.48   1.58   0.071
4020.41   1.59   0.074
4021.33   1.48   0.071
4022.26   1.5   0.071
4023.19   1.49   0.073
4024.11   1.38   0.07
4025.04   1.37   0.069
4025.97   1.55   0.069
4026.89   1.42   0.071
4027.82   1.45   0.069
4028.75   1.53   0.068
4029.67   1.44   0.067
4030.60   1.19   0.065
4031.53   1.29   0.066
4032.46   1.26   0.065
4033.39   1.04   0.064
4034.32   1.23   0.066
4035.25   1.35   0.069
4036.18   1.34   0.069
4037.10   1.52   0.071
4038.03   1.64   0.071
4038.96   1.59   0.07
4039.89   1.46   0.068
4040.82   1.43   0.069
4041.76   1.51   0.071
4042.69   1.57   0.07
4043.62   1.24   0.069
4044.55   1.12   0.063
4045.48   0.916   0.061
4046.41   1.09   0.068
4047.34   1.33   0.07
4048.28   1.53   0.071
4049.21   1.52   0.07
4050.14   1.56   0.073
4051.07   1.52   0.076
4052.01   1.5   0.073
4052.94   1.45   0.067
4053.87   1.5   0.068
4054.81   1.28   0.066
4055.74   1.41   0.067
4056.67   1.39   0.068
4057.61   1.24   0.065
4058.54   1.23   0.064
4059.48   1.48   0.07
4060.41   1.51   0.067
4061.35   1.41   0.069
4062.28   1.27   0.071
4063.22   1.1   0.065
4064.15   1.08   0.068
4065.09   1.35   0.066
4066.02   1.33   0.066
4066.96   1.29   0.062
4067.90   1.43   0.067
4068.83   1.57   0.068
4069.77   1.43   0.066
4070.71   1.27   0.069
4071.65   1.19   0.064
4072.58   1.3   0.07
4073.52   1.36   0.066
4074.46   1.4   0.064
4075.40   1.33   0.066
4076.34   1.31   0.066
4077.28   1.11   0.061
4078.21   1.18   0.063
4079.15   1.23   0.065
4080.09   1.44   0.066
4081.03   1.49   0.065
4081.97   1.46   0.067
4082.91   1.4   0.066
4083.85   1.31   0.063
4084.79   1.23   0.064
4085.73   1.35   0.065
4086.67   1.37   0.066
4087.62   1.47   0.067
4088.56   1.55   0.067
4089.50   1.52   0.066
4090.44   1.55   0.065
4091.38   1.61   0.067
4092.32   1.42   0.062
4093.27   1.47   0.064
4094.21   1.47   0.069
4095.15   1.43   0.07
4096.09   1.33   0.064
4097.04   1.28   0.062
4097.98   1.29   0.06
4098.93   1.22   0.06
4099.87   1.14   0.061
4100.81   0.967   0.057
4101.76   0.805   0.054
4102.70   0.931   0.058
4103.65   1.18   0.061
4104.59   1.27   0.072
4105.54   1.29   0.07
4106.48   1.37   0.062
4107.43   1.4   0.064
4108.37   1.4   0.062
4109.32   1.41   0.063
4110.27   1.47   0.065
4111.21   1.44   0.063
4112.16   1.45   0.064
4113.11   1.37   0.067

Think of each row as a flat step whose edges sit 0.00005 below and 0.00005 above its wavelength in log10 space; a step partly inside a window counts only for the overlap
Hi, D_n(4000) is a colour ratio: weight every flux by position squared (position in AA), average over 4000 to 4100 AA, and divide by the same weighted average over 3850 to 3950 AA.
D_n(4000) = 1.48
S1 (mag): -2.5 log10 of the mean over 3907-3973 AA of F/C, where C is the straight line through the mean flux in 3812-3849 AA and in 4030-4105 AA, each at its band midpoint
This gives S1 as 0.23 mag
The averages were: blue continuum 0.901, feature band 0.89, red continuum 1.34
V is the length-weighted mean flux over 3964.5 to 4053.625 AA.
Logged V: 1.26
